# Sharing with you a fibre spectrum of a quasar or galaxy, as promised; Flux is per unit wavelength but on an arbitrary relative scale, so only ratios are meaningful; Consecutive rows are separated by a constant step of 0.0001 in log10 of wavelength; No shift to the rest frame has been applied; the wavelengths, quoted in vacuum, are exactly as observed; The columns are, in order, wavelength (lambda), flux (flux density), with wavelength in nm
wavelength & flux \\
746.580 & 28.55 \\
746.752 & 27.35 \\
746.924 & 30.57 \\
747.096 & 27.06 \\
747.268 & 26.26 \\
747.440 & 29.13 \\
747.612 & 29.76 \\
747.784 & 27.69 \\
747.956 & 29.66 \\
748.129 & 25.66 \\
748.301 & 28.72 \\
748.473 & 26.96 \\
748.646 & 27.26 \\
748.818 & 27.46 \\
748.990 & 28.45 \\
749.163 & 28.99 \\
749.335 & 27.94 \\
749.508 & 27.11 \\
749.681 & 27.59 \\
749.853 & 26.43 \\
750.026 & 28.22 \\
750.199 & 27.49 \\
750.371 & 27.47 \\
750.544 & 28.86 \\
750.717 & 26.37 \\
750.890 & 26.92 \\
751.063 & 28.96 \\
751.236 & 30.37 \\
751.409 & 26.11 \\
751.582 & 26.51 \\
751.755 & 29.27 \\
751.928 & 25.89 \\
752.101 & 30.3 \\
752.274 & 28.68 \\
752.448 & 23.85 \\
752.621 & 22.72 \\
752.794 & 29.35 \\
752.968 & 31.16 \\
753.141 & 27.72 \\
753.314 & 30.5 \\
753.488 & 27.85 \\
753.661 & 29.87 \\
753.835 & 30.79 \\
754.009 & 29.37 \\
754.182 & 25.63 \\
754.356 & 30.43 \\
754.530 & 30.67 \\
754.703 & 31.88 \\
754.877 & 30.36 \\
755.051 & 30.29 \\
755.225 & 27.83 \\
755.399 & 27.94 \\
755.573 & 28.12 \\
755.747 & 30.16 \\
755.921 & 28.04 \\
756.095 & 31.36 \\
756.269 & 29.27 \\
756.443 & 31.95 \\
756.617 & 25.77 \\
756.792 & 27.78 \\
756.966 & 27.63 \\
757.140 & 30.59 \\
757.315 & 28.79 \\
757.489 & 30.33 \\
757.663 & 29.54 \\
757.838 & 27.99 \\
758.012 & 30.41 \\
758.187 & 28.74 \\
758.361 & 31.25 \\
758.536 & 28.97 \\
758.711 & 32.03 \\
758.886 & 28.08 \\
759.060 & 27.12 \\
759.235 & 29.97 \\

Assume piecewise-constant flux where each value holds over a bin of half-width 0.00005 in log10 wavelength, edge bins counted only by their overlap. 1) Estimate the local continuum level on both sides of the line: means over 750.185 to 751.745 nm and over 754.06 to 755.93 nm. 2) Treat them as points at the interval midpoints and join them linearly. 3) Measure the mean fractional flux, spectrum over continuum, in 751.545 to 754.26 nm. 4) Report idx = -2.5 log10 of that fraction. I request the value 0.01 mag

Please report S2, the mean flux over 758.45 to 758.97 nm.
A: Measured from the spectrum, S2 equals 29.7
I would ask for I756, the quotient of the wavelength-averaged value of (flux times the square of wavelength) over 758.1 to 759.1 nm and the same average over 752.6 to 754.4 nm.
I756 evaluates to 1.0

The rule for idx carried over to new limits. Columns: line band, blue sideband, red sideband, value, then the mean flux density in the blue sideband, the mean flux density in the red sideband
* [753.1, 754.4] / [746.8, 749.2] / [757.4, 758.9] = 0.00 mag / 28.1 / 29.8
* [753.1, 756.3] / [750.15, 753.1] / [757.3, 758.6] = -0.03 mag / 27.7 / 29.6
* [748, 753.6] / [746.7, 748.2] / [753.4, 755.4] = 0.04 mag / 28.2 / 29.5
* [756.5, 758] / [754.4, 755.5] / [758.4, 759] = 0.04 mag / 29.8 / 29.7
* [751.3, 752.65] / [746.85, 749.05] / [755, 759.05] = 0.06 mag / 28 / 29.2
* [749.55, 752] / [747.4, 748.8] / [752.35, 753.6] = 0.01 mag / 28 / 27.7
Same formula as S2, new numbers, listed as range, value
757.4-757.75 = 30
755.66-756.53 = 30.2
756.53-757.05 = 27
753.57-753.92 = 30.3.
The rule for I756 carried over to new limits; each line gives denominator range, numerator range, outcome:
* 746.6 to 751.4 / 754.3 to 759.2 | 1.07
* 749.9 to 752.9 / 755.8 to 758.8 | 1.09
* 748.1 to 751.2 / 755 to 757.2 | 1.06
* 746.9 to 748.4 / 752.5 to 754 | 1.03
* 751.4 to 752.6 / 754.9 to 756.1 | 1.08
